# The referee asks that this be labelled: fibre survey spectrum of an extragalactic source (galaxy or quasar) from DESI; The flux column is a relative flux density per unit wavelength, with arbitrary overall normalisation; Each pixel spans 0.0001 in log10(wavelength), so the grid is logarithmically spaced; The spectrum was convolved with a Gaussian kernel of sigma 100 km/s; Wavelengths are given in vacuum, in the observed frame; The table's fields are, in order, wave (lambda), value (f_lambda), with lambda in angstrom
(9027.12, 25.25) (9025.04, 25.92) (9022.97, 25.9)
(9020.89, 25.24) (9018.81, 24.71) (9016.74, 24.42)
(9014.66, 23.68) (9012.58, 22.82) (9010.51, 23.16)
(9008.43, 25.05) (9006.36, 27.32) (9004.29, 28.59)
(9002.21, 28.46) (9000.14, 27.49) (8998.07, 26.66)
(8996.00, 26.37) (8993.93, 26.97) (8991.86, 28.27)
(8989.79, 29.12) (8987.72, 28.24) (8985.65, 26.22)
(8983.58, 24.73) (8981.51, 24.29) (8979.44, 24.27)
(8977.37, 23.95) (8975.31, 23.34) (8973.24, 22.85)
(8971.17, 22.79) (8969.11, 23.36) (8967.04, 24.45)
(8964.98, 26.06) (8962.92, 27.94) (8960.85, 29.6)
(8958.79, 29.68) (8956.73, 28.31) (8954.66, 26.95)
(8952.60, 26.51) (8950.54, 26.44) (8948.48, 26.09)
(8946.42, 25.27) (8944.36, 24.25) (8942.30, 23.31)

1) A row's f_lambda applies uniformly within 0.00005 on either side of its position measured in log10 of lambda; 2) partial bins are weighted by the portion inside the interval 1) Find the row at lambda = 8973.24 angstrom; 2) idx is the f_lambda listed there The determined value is 22.85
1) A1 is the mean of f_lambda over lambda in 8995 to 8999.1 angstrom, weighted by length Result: 26.5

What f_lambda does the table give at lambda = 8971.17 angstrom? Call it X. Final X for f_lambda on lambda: 22.79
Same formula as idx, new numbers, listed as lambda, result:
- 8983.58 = 24.73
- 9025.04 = 25.92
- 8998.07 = 26.66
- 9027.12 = 25.25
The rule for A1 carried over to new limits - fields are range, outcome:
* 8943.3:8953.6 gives 25.7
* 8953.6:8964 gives 28.5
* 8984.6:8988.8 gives 27.2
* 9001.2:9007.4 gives 28.1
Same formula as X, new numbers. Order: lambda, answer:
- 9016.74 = 24.42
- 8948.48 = 26.09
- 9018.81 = 24.71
